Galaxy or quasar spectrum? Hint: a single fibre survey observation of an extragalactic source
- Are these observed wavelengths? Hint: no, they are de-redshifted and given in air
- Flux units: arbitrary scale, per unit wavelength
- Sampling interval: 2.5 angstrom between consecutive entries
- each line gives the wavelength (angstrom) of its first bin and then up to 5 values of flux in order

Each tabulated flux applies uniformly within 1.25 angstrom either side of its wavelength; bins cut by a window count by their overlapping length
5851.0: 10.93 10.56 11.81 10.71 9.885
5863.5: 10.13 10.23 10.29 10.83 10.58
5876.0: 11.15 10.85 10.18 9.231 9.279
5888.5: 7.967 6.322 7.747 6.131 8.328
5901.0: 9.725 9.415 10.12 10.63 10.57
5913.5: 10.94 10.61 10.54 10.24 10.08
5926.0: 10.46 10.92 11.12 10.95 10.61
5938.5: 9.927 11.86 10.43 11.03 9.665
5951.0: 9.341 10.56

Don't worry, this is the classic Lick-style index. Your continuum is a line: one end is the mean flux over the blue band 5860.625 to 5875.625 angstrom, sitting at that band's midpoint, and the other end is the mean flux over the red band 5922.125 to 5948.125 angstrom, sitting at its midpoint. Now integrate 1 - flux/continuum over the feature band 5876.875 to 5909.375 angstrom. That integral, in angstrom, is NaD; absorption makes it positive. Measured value 4.9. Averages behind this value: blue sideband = 10.4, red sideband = 10.7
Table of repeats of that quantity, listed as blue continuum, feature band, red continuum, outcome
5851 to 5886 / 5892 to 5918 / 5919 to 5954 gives 2.65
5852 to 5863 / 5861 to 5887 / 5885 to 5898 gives -3.29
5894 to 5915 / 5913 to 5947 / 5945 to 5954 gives -3.05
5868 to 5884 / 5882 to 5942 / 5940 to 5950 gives 4.94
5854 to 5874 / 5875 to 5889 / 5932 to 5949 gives 0.98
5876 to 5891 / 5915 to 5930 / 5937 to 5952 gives -0.68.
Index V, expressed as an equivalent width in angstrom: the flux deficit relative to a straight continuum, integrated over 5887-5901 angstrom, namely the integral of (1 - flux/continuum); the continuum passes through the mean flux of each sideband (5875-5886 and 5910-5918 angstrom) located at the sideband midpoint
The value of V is 3.8 angstrom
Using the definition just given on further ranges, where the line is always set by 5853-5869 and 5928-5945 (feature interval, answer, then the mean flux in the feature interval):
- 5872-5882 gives -0.1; 10.7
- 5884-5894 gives 2.5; 7.94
